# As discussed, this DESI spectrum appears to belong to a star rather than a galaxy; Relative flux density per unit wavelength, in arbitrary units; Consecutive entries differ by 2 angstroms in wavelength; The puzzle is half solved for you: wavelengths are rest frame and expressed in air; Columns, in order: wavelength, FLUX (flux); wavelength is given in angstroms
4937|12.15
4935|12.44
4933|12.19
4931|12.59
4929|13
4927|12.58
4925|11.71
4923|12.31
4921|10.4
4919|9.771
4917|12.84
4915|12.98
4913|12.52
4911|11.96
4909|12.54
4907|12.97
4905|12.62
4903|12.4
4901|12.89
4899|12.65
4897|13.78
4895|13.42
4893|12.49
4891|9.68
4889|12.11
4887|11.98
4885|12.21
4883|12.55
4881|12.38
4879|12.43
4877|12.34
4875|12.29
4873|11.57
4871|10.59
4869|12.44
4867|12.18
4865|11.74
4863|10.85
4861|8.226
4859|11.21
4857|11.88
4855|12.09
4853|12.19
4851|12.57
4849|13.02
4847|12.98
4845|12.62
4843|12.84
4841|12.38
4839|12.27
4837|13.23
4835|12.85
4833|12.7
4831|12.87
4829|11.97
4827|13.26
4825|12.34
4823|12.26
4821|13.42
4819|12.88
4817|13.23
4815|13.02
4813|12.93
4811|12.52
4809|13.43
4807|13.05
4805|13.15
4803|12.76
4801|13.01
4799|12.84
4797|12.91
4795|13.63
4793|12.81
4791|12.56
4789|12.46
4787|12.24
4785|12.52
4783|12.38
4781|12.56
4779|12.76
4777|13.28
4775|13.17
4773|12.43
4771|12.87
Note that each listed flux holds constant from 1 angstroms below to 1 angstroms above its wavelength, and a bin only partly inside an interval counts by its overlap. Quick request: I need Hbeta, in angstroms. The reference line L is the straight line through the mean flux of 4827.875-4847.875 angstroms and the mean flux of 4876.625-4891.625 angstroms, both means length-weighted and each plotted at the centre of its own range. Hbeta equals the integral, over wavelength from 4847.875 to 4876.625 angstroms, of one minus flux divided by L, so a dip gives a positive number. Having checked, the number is 1.56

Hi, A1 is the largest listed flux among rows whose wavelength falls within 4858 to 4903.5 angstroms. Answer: 13.78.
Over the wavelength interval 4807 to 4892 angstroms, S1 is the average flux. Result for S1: 12.3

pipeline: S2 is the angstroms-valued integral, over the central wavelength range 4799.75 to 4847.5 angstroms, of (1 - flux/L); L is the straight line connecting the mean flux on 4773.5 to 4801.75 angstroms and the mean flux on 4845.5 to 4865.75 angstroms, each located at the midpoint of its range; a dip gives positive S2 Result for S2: -2.4 angstroms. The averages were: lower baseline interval 12.8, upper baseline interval 11.7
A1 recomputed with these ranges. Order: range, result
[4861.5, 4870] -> 12.44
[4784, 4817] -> 13.63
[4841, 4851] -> 13.02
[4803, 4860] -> 13.43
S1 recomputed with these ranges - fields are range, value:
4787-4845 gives 12.8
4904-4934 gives 12.2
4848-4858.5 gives 12.3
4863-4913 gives 12.2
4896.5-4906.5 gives 12.8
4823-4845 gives 12.6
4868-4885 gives 12.1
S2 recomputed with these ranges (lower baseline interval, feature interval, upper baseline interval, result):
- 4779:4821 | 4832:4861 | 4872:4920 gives 0.6 angstroms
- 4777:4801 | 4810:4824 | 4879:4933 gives -0.3 angstroms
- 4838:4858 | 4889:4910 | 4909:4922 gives -1.0 angstroms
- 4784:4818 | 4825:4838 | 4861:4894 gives -0.4 angstroms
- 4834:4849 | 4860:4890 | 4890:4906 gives 2.1 angstroms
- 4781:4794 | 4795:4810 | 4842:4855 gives -0.6 angstroms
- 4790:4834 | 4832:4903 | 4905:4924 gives 1.6 angstroms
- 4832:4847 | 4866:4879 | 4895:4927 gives 0.6 angstroms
